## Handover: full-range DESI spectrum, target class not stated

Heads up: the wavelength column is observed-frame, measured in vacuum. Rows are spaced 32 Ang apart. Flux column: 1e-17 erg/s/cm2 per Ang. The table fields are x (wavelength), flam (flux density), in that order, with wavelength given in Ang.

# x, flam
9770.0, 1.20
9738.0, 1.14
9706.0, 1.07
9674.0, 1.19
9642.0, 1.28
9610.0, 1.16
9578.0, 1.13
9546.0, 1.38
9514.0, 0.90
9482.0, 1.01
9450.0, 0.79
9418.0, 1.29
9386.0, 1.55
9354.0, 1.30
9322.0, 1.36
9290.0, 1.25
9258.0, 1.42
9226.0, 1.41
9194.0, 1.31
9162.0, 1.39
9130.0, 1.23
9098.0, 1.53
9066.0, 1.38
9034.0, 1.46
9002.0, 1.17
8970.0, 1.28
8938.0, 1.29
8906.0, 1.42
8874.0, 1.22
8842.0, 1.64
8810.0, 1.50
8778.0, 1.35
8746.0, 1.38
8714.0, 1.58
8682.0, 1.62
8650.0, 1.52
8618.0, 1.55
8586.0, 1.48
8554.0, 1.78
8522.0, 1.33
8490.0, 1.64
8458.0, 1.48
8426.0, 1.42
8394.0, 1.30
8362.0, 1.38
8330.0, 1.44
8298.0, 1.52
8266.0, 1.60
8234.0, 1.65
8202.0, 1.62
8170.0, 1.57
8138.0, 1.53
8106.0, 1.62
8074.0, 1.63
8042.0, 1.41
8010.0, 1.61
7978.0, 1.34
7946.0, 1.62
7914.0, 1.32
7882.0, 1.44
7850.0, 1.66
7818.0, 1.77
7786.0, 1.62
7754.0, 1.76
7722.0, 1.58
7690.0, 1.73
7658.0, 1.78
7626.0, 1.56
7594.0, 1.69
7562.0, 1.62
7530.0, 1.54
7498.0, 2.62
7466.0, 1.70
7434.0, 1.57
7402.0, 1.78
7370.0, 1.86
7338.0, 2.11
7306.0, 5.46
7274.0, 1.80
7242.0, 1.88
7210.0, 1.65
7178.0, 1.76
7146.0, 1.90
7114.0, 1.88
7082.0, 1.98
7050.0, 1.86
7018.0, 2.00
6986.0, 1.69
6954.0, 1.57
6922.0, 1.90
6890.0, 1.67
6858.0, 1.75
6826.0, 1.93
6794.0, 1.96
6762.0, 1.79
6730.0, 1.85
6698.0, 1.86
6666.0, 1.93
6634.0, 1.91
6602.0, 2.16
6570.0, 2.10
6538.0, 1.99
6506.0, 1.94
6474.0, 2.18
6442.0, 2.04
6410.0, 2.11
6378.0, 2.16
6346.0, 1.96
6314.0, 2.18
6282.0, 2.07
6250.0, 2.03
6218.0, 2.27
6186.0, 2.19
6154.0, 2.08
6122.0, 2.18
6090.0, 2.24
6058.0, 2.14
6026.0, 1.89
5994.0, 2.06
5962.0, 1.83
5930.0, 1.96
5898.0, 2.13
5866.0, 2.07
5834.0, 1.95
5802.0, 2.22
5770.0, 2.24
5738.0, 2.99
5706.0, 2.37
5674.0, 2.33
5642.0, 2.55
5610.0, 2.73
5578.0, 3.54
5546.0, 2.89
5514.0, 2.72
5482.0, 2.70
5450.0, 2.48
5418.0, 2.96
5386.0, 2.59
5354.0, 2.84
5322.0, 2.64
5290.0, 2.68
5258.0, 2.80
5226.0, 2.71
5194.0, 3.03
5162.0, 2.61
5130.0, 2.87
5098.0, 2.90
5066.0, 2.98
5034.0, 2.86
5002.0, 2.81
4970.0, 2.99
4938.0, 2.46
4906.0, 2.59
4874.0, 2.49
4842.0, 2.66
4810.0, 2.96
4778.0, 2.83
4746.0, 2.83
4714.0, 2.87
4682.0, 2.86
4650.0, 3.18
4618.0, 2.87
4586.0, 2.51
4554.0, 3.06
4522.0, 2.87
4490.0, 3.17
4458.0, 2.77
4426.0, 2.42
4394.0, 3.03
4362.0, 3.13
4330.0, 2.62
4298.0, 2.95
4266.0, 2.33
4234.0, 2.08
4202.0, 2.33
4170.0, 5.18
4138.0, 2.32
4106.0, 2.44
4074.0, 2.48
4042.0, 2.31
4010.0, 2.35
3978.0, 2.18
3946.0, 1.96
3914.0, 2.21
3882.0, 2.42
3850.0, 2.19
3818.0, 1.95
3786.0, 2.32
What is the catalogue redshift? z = 0.12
